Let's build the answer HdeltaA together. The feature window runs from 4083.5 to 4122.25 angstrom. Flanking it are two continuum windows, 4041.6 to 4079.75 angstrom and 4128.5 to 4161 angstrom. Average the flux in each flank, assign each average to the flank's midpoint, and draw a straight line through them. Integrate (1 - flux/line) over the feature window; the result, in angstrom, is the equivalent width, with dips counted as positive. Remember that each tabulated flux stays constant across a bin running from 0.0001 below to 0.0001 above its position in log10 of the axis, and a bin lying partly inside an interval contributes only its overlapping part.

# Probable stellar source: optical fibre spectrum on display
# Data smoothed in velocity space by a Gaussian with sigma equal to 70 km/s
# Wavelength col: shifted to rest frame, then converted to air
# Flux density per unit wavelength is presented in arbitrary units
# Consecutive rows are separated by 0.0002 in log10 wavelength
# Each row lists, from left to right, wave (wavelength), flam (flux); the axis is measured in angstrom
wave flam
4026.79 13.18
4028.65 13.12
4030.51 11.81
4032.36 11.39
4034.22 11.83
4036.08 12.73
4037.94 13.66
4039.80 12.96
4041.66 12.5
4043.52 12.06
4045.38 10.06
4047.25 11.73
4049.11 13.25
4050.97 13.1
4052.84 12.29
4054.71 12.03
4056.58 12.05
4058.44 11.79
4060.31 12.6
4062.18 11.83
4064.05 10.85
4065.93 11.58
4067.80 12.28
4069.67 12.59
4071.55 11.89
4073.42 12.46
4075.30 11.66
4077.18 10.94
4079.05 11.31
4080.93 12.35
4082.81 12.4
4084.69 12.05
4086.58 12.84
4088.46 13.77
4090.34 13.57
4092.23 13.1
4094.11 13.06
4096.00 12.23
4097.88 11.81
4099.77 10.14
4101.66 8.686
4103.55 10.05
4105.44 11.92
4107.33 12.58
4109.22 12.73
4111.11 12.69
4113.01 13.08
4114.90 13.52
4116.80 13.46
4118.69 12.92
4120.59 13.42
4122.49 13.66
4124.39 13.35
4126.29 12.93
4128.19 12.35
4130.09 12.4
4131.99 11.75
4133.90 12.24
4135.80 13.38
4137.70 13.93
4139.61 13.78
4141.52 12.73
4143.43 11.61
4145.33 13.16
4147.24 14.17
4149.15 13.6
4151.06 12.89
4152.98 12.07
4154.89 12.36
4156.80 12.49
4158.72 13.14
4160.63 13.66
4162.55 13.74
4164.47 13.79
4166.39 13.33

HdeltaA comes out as 0.0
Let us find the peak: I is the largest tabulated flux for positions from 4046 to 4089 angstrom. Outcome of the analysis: 13.77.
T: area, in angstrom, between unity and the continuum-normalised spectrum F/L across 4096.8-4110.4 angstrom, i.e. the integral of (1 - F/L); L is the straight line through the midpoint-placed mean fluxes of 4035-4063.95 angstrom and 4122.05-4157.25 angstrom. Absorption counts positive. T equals 1.6 angstrom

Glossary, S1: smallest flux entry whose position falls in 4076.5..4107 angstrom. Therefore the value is 8.686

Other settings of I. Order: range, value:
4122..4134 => 13.66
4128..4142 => 13.93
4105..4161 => 14.17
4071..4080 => 12.46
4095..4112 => 12.73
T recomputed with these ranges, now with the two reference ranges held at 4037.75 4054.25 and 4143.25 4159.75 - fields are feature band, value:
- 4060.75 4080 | 1.1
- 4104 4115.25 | 0.1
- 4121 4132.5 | 0.0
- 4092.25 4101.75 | 0.8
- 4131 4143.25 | -0.1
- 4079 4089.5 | 0.0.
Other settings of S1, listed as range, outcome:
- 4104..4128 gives 11.92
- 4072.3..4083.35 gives 10.94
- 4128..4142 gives 11.75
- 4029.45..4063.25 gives 10.06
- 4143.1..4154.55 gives 11.61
